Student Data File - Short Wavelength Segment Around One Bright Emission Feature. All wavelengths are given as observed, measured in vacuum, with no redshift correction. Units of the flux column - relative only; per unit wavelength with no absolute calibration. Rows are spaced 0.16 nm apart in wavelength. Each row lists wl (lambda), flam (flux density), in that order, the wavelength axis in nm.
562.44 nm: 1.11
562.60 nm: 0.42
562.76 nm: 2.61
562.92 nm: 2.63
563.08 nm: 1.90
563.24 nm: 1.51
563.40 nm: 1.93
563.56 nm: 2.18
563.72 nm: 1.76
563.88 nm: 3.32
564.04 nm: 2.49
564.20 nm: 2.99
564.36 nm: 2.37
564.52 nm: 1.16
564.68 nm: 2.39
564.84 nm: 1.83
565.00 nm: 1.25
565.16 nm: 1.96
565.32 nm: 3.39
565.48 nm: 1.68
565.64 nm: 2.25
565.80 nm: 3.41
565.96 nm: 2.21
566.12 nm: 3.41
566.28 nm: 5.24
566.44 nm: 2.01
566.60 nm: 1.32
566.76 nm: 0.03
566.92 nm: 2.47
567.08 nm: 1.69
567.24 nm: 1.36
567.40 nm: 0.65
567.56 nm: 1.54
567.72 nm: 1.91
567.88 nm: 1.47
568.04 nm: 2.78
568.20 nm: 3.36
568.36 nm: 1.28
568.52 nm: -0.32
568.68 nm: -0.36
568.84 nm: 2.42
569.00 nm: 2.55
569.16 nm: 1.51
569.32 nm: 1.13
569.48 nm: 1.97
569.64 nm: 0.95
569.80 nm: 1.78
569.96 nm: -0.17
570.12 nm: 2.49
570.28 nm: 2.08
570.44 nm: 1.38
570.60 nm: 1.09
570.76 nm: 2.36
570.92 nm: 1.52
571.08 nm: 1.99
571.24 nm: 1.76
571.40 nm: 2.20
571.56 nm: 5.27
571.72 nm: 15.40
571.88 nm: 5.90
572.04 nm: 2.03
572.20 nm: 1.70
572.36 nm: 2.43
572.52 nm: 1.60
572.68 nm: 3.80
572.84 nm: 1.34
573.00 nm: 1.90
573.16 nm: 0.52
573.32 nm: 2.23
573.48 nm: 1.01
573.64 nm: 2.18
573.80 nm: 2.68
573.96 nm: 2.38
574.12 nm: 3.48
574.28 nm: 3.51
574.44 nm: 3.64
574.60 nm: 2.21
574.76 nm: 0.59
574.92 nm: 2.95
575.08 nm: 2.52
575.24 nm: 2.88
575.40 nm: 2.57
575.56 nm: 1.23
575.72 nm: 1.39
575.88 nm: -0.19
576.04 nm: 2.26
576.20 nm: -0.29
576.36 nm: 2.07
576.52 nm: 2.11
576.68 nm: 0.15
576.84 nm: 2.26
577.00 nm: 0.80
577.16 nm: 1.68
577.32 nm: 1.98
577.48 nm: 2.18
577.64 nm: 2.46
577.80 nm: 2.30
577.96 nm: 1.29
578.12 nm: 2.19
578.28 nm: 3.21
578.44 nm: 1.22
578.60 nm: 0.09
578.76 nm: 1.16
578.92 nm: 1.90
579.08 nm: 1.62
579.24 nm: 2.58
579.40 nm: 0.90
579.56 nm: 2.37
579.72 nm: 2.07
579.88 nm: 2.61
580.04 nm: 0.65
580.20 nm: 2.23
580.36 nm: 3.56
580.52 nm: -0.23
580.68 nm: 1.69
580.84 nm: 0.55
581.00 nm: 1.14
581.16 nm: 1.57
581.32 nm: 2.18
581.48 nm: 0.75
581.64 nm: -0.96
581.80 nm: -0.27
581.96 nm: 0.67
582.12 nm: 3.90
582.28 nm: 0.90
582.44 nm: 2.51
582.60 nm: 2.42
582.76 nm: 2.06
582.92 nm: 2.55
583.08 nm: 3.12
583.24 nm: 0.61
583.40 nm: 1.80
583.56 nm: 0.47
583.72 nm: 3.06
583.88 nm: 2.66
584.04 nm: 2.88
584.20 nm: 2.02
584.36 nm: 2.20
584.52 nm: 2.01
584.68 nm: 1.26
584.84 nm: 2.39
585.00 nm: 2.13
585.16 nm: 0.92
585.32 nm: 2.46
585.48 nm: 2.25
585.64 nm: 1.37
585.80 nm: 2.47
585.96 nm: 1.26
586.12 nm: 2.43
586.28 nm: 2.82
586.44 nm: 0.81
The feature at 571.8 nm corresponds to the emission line [O III]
